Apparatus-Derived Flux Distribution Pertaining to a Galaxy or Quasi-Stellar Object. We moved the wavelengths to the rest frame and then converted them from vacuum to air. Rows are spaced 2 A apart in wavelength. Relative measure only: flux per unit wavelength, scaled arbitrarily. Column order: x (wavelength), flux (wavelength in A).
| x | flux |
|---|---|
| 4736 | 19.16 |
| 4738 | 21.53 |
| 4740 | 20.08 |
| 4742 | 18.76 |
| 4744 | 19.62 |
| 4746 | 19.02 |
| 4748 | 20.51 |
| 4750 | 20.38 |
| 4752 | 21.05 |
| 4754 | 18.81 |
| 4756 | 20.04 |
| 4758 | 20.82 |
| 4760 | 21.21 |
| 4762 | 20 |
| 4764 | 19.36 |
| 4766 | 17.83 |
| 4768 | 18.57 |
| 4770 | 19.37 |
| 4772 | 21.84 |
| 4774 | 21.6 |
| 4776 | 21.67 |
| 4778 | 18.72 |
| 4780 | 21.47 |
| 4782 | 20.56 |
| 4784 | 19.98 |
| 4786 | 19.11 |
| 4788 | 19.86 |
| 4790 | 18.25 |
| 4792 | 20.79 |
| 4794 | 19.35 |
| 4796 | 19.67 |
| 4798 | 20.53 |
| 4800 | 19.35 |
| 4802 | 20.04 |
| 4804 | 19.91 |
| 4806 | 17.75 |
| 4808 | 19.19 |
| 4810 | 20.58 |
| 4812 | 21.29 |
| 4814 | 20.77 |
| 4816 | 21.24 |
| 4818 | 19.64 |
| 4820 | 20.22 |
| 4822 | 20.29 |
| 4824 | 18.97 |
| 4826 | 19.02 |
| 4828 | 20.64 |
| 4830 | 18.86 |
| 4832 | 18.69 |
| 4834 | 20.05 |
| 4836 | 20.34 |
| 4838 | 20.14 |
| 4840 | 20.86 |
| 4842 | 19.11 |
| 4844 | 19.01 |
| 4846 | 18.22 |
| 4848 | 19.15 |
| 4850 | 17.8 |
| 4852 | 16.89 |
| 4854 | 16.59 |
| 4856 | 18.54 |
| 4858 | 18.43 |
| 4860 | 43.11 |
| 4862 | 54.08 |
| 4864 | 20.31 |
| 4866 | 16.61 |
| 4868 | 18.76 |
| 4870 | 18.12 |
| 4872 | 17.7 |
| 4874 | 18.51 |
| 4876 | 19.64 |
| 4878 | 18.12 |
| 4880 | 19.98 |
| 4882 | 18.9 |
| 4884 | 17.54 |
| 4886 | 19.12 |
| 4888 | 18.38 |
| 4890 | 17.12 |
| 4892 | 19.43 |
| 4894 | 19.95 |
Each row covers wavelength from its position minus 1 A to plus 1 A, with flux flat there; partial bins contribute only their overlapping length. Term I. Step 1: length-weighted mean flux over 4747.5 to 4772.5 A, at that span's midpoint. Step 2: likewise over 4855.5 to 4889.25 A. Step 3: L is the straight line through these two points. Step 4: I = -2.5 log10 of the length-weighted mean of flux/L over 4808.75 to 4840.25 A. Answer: 0.059 mag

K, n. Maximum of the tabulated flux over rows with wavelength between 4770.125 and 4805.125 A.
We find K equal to 21.84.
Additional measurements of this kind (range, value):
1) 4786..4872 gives 54.08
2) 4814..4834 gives 21.24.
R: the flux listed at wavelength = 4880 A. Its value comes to 19.98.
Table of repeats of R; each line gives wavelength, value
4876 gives 19.64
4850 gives 17.8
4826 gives 19.02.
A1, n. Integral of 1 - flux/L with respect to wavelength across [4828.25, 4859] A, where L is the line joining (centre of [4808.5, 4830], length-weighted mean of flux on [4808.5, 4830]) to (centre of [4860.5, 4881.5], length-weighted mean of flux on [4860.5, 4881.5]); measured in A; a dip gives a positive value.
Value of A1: 3.5 A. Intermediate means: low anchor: 20.2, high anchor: 22.6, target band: 18.9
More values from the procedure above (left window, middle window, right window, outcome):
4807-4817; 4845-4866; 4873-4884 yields -4.85 A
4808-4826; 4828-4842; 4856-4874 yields 1.41 A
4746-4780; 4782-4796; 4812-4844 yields 0.29 A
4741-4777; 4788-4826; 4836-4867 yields 2.60 A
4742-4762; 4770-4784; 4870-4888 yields -0.70 A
